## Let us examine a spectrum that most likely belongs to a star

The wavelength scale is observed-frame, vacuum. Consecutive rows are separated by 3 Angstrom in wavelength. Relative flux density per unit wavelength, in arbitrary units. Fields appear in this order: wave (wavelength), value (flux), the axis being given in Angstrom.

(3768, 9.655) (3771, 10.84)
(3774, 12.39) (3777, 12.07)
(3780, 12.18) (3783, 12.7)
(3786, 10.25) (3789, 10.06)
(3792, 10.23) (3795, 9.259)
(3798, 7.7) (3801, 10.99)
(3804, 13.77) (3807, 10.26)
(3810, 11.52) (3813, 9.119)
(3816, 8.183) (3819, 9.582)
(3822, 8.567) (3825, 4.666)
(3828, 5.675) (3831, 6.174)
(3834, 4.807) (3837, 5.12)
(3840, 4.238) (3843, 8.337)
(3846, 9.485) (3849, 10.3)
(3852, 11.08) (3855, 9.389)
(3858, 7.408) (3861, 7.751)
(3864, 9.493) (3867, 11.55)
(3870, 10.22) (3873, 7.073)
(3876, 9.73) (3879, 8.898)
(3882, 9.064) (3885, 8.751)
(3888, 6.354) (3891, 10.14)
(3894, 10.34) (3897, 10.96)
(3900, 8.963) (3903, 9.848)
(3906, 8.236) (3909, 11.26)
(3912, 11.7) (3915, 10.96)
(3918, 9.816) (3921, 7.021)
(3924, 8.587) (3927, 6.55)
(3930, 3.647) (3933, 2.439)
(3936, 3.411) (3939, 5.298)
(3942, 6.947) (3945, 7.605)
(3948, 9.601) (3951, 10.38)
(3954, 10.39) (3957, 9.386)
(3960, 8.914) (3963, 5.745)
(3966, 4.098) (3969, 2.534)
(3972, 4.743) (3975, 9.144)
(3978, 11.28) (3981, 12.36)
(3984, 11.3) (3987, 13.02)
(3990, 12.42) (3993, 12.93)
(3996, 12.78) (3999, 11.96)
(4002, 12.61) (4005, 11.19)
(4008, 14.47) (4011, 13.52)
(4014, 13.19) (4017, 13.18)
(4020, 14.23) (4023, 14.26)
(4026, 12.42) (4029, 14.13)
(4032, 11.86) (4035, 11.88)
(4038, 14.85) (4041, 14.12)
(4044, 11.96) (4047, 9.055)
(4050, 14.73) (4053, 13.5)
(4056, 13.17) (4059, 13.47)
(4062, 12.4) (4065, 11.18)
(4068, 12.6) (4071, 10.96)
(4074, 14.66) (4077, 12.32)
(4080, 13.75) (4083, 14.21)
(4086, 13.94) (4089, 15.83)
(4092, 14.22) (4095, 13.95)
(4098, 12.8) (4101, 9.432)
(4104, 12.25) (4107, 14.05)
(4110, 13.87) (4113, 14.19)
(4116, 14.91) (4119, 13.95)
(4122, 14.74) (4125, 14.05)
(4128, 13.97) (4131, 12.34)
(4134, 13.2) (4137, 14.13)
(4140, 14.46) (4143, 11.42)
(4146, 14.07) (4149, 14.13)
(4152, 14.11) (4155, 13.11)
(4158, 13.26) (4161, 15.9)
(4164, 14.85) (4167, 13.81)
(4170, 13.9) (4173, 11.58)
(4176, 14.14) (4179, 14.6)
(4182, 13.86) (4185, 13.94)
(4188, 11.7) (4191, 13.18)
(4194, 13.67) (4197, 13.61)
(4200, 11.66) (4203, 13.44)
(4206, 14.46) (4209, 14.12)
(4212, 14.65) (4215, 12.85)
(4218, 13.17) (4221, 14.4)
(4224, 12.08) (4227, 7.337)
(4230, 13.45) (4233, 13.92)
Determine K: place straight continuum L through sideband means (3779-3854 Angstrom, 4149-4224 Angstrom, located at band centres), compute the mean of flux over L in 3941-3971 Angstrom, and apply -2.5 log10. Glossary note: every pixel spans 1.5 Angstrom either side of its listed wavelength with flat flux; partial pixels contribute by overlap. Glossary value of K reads 0.38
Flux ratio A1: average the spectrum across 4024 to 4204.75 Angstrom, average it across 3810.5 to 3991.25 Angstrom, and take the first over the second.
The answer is 1.60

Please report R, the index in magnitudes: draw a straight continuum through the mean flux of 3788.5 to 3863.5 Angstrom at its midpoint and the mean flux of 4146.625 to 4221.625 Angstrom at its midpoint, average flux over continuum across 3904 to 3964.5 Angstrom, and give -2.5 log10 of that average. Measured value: 0.26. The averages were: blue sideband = 8.54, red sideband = 13.7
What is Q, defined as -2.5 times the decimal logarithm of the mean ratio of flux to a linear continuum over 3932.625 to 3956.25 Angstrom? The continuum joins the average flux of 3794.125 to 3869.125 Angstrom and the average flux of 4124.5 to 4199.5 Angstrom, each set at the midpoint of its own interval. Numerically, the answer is 0.38 mag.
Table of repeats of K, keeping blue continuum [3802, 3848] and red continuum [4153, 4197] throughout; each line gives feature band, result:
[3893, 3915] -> -0.10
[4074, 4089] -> -0.14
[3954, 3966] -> 0.29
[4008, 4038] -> -0.19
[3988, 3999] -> -0.17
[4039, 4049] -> -0.04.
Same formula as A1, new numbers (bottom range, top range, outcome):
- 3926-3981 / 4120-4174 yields 1.98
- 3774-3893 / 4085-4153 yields 1.50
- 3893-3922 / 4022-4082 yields 1.29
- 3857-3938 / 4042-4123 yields 1.55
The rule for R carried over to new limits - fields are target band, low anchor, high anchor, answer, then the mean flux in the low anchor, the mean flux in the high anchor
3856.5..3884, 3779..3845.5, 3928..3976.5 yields -0.153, 8.78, 6.52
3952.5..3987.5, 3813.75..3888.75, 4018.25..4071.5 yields 0.291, 8.1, 12.9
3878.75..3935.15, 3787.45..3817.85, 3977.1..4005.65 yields 0.299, 10.1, 12.2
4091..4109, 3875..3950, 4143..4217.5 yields -0.066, 8.25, 13.6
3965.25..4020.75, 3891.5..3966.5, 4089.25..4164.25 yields -0.115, 8.16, 13.7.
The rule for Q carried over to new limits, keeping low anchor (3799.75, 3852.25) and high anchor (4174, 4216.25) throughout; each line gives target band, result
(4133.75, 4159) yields -0.06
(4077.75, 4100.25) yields -0.15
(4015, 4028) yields -0.21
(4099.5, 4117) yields -0.06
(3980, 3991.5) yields -0.16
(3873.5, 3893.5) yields 0.04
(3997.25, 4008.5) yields -0.14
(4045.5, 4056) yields -0.09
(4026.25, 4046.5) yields -0.14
